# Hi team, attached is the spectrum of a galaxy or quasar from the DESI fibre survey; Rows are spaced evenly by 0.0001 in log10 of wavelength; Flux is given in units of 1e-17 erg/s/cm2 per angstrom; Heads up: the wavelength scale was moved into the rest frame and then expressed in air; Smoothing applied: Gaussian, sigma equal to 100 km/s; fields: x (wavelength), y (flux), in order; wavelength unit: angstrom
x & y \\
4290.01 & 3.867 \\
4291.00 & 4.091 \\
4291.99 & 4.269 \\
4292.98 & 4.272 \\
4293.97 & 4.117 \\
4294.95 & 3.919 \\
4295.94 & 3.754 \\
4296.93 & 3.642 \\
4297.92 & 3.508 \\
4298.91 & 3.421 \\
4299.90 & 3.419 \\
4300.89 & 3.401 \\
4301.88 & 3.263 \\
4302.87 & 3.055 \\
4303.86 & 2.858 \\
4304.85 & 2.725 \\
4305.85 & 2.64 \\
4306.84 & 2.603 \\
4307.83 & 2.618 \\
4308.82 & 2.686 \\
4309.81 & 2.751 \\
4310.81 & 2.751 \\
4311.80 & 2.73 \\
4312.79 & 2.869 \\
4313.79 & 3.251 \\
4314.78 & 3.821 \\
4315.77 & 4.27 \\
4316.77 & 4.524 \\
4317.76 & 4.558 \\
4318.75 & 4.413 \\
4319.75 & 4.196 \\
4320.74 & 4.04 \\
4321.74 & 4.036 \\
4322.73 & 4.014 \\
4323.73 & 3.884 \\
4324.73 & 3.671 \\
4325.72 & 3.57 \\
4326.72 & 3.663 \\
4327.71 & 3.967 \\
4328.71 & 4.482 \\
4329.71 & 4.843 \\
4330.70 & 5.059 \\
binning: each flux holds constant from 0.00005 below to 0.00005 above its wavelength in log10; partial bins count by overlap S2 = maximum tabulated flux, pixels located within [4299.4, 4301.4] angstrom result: 3.419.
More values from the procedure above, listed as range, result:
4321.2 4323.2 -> 4.036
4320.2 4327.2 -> 4.04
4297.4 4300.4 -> 3.508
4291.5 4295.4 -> 4.272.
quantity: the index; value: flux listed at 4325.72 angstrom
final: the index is 3.57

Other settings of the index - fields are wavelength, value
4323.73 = 3.884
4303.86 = 2.858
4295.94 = 3.754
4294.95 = 3.919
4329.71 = 4.843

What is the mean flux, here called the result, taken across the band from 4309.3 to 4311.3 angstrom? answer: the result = 2.74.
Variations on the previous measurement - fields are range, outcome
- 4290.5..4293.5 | 4.2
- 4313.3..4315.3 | 3.56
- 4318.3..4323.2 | 4.14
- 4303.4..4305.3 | 2.79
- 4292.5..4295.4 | 4.12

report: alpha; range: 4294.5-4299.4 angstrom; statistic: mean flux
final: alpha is 3.64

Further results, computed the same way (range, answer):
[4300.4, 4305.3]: 3.07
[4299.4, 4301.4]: 3.41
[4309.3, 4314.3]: 2.87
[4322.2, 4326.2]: 3.79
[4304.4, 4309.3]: 2.65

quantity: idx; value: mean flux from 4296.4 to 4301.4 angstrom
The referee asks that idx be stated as 3.48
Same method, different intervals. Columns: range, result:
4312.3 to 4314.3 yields 3.06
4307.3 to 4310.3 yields 2.69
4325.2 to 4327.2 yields 3.62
